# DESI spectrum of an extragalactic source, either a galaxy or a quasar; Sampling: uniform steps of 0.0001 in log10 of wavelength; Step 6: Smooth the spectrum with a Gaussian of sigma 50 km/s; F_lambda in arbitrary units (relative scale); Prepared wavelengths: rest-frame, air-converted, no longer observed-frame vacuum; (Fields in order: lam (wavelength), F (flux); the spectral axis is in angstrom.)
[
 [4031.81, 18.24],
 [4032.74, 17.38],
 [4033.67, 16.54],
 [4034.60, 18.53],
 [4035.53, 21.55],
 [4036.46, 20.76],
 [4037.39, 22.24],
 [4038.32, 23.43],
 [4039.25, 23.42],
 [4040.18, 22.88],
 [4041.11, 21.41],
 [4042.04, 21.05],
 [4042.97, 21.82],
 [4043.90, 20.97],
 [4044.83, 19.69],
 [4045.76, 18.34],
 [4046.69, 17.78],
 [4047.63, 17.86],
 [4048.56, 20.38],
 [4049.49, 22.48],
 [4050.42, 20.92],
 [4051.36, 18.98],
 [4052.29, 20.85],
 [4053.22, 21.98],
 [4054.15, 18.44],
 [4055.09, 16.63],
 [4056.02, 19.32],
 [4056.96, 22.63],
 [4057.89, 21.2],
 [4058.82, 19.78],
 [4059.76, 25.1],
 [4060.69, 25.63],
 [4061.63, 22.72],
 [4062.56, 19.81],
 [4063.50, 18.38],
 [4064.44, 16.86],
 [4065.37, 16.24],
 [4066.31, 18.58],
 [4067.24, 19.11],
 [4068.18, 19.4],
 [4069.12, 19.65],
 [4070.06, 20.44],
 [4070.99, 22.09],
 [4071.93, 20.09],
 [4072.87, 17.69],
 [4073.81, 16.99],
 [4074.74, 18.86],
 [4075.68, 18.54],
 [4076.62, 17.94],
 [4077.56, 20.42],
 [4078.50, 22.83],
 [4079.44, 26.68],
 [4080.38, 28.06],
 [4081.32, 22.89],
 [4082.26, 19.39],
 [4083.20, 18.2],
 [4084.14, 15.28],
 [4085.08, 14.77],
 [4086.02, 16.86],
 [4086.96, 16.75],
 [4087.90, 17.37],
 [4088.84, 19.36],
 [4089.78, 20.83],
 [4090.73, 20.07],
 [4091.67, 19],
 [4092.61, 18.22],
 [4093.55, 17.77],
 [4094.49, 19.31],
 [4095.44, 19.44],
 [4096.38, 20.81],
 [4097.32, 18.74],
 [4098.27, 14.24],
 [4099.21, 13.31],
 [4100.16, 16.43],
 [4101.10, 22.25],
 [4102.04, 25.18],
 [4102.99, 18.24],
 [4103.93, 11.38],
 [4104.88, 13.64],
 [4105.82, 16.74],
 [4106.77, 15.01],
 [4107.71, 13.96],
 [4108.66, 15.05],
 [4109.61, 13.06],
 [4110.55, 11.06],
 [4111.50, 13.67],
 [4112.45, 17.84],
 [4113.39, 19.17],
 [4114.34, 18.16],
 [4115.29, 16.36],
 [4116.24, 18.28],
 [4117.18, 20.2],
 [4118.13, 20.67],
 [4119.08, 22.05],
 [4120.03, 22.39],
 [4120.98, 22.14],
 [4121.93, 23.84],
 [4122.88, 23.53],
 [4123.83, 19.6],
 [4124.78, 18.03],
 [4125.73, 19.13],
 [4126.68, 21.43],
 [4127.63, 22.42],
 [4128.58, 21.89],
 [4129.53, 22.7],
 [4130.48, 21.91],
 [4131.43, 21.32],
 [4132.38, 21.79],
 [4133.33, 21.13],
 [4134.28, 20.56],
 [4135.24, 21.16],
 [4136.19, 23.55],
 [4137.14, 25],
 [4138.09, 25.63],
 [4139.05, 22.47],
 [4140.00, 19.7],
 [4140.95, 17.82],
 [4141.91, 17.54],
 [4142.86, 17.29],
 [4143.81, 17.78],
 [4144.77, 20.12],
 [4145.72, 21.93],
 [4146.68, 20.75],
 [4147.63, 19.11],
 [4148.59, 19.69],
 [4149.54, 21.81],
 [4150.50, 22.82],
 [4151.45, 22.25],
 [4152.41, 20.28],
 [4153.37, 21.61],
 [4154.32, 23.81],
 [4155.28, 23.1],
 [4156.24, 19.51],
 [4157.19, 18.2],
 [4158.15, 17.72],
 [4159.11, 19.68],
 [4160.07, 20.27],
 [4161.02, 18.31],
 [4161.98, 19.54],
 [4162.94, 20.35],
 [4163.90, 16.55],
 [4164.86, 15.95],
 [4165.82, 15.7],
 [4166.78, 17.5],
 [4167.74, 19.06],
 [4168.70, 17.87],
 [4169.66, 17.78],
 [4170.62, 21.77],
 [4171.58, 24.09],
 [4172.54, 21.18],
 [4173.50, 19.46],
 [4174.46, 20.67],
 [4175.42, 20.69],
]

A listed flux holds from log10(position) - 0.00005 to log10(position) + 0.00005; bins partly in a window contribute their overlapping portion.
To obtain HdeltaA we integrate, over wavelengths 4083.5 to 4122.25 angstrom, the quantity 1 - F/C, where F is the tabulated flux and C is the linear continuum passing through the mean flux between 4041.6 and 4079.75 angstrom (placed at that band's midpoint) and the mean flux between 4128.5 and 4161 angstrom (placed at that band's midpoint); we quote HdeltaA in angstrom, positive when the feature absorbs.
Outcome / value 5.2 angstrom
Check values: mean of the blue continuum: 20.1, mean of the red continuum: 20.9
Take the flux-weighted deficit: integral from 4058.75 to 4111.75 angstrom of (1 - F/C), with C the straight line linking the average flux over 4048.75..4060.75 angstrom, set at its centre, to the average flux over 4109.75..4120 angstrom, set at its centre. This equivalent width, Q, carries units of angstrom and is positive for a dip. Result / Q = 2.1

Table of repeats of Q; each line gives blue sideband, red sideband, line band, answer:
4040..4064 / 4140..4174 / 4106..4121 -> 2.07 angstrom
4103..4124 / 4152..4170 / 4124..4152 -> -3.97 angstrom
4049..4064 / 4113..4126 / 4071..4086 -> 0.58 angstrom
